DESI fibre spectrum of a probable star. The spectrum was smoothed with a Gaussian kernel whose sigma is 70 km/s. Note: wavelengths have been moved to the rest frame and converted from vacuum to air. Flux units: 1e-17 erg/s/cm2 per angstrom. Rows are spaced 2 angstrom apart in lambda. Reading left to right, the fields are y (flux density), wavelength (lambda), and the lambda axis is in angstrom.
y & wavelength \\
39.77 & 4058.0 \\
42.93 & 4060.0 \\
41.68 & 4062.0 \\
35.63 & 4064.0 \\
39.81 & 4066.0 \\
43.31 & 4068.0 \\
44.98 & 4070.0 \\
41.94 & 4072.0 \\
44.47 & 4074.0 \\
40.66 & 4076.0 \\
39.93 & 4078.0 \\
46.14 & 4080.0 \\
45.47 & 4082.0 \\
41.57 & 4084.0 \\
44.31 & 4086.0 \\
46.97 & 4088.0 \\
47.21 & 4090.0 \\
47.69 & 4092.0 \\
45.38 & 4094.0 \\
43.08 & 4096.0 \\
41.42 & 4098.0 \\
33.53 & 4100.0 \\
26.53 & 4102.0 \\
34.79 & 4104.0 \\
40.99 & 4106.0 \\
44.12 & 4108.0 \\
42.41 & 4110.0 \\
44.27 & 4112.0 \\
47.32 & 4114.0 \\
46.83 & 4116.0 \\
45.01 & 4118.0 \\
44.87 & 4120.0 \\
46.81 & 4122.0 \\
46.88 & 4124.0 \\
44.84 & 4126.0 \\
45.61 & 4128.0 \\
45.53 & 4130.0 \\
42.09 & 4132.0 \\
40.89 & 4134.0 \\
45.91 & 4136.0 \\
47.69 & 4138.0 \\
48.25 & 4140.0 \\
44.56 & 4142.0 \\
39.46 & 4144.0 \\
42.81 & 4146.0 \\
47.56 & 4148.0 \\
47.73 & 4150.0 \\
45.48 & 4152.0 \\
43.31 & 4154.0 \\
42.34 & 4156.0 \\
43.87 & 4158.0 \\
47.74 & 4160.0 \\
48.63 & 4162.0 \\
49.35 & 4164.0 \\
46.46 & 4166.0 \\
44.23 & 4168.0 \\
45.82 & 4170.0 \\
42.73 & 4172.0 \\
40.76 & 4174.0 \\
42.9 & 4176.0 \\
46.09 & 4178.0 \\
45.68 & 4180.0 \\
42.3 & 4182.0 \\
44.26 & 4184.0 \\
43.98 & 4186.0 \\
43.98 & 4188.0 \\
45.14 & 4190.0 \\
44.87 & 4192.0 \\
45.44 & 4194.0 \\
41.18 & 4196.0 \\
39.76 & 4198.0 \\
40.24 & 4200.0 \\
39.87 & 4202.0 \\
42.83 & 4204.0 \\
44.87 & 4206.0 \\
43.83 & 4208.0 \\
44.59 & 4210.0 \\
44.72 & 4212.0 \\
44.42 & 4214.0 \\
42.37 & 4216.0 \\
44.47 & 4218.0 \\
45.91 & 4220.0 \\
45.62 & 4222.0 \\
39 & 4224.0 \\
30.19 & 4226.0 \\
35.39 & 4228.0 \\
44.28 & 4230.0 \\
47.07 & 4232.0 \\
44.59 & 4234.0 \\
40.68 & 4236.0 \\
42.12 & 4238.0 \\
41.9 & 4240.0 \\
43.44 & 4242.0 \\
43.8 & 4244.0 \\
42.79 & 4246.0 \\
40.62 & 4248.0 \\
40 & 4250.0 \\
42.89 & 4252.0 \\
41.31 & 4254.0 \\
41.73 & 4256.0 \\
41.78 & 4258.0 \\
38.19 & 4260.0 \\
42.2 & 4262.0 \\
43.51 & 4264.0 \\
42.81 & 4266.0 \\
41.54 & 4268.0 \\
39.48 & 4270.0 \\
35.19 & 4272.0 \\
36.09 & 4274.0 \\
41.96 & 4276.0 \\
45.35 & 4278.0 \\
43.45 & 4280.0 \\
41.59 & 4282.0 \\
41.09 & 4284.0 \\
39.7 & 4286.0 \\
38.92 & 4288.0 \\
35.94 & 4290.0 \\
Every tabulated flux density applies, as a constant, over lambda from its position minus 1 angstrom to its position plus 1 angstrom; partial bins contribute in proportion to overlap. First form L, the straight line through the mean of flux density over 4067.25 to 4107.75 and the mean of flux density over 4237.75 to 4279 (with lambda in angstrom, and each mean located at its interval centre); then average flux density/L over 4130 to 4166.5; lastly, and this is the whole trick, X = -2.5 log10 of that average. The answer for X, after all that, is -0.09 mag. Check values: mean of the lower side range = 42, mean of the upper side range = 41.4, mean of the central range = 45.2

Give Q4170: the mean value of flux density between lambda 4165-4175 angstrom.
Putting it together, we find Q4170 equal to 44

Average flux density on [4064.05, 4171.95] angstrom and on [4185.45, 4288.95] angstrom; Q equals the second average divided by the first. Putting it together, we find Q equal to 0.96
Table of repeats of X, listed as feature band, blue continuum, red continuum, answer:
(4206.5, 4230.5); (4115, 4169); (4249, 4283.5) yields 0.018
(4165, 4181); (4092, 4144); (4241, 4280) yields -0.046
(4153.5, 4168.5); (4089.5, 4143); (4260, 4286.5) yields -0.076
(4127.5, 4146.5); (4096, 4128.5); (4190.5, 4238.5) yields -0.050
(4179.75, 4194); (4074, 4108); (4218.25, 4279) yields -0.070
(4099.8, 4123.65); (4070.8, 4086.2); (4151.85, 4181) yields 0.049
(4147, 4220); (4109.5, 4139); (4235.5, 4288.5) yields -0.019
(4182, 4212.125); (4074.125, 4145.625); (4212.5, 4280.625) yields -0.024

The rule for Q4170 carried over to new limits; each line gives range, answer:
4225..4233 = 39.2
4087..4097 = 46.1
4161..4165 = 49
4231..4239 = 43.6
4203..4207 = 43.8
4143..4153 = 44.6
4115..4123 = 45.9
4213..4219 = 43.8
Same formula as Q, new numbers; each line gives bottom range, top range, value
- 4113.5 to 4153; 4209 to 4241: 0.93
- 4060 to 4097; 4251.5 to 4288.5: 0.95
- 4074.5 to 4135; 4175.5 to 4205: 1.00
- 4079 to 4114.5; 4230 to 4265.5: 1.00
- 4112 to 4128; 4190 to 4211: 0.93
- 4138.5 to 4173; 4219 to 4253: 0.92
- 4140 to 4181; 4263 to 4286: 0.91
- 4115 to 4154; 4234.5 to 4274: 0.91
